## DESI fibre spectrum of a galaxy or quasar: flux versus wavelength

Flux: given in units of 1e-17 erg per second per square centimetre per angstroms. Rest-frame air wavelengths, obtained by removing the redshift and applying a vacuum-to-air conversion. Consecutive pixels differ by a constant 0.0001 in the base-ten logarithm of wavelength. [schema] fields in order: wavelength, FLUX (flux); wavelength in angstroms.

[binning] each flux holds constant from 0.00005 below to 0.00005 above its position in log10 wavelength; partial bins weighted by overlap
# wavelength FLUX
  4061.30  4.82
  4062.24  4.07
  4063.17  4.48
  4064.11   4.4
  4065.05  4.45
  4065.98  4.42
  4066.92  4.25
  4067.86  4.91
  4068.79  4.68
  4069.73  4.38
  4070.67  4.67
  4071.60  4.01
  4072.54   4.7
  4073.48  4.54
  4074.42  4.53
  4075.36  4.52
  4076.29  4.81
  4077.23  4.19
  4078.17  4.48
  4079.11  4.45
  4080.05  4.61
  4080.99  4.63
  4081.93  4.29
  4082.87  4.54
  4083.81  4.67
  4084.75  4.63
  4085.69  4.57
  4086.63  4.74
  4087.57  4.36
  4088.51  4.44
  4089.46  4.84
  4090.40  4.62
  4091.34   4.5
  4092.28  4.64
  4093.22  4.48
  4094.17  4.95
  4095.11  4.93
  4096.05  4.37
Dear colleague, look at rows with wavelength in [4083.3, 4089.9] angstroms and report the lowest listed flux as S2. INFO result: 4.36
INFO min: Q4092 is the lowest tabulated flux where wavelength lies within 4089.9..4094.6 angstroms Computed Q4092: 4.48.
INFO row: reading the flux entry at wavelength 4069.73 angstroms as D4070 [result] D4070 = 4.38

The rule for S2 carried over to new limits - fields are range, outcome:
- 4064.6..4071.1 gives 4.25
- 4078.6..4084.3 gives 4.29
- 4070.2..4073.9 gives 4.01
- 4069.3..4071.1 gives 4.38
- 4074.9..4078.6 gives 4.19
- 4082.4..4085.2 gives 4.54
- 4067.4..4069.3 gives 4.68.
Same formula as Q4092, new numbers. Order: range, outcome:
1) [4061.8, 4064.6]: 4.07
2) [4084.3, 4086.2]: 4.57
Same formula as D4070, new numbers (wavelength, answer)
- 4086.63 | 4.74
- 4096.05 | 4.37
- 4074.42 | 4.53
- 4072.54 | 4.7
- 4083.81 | 4.67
